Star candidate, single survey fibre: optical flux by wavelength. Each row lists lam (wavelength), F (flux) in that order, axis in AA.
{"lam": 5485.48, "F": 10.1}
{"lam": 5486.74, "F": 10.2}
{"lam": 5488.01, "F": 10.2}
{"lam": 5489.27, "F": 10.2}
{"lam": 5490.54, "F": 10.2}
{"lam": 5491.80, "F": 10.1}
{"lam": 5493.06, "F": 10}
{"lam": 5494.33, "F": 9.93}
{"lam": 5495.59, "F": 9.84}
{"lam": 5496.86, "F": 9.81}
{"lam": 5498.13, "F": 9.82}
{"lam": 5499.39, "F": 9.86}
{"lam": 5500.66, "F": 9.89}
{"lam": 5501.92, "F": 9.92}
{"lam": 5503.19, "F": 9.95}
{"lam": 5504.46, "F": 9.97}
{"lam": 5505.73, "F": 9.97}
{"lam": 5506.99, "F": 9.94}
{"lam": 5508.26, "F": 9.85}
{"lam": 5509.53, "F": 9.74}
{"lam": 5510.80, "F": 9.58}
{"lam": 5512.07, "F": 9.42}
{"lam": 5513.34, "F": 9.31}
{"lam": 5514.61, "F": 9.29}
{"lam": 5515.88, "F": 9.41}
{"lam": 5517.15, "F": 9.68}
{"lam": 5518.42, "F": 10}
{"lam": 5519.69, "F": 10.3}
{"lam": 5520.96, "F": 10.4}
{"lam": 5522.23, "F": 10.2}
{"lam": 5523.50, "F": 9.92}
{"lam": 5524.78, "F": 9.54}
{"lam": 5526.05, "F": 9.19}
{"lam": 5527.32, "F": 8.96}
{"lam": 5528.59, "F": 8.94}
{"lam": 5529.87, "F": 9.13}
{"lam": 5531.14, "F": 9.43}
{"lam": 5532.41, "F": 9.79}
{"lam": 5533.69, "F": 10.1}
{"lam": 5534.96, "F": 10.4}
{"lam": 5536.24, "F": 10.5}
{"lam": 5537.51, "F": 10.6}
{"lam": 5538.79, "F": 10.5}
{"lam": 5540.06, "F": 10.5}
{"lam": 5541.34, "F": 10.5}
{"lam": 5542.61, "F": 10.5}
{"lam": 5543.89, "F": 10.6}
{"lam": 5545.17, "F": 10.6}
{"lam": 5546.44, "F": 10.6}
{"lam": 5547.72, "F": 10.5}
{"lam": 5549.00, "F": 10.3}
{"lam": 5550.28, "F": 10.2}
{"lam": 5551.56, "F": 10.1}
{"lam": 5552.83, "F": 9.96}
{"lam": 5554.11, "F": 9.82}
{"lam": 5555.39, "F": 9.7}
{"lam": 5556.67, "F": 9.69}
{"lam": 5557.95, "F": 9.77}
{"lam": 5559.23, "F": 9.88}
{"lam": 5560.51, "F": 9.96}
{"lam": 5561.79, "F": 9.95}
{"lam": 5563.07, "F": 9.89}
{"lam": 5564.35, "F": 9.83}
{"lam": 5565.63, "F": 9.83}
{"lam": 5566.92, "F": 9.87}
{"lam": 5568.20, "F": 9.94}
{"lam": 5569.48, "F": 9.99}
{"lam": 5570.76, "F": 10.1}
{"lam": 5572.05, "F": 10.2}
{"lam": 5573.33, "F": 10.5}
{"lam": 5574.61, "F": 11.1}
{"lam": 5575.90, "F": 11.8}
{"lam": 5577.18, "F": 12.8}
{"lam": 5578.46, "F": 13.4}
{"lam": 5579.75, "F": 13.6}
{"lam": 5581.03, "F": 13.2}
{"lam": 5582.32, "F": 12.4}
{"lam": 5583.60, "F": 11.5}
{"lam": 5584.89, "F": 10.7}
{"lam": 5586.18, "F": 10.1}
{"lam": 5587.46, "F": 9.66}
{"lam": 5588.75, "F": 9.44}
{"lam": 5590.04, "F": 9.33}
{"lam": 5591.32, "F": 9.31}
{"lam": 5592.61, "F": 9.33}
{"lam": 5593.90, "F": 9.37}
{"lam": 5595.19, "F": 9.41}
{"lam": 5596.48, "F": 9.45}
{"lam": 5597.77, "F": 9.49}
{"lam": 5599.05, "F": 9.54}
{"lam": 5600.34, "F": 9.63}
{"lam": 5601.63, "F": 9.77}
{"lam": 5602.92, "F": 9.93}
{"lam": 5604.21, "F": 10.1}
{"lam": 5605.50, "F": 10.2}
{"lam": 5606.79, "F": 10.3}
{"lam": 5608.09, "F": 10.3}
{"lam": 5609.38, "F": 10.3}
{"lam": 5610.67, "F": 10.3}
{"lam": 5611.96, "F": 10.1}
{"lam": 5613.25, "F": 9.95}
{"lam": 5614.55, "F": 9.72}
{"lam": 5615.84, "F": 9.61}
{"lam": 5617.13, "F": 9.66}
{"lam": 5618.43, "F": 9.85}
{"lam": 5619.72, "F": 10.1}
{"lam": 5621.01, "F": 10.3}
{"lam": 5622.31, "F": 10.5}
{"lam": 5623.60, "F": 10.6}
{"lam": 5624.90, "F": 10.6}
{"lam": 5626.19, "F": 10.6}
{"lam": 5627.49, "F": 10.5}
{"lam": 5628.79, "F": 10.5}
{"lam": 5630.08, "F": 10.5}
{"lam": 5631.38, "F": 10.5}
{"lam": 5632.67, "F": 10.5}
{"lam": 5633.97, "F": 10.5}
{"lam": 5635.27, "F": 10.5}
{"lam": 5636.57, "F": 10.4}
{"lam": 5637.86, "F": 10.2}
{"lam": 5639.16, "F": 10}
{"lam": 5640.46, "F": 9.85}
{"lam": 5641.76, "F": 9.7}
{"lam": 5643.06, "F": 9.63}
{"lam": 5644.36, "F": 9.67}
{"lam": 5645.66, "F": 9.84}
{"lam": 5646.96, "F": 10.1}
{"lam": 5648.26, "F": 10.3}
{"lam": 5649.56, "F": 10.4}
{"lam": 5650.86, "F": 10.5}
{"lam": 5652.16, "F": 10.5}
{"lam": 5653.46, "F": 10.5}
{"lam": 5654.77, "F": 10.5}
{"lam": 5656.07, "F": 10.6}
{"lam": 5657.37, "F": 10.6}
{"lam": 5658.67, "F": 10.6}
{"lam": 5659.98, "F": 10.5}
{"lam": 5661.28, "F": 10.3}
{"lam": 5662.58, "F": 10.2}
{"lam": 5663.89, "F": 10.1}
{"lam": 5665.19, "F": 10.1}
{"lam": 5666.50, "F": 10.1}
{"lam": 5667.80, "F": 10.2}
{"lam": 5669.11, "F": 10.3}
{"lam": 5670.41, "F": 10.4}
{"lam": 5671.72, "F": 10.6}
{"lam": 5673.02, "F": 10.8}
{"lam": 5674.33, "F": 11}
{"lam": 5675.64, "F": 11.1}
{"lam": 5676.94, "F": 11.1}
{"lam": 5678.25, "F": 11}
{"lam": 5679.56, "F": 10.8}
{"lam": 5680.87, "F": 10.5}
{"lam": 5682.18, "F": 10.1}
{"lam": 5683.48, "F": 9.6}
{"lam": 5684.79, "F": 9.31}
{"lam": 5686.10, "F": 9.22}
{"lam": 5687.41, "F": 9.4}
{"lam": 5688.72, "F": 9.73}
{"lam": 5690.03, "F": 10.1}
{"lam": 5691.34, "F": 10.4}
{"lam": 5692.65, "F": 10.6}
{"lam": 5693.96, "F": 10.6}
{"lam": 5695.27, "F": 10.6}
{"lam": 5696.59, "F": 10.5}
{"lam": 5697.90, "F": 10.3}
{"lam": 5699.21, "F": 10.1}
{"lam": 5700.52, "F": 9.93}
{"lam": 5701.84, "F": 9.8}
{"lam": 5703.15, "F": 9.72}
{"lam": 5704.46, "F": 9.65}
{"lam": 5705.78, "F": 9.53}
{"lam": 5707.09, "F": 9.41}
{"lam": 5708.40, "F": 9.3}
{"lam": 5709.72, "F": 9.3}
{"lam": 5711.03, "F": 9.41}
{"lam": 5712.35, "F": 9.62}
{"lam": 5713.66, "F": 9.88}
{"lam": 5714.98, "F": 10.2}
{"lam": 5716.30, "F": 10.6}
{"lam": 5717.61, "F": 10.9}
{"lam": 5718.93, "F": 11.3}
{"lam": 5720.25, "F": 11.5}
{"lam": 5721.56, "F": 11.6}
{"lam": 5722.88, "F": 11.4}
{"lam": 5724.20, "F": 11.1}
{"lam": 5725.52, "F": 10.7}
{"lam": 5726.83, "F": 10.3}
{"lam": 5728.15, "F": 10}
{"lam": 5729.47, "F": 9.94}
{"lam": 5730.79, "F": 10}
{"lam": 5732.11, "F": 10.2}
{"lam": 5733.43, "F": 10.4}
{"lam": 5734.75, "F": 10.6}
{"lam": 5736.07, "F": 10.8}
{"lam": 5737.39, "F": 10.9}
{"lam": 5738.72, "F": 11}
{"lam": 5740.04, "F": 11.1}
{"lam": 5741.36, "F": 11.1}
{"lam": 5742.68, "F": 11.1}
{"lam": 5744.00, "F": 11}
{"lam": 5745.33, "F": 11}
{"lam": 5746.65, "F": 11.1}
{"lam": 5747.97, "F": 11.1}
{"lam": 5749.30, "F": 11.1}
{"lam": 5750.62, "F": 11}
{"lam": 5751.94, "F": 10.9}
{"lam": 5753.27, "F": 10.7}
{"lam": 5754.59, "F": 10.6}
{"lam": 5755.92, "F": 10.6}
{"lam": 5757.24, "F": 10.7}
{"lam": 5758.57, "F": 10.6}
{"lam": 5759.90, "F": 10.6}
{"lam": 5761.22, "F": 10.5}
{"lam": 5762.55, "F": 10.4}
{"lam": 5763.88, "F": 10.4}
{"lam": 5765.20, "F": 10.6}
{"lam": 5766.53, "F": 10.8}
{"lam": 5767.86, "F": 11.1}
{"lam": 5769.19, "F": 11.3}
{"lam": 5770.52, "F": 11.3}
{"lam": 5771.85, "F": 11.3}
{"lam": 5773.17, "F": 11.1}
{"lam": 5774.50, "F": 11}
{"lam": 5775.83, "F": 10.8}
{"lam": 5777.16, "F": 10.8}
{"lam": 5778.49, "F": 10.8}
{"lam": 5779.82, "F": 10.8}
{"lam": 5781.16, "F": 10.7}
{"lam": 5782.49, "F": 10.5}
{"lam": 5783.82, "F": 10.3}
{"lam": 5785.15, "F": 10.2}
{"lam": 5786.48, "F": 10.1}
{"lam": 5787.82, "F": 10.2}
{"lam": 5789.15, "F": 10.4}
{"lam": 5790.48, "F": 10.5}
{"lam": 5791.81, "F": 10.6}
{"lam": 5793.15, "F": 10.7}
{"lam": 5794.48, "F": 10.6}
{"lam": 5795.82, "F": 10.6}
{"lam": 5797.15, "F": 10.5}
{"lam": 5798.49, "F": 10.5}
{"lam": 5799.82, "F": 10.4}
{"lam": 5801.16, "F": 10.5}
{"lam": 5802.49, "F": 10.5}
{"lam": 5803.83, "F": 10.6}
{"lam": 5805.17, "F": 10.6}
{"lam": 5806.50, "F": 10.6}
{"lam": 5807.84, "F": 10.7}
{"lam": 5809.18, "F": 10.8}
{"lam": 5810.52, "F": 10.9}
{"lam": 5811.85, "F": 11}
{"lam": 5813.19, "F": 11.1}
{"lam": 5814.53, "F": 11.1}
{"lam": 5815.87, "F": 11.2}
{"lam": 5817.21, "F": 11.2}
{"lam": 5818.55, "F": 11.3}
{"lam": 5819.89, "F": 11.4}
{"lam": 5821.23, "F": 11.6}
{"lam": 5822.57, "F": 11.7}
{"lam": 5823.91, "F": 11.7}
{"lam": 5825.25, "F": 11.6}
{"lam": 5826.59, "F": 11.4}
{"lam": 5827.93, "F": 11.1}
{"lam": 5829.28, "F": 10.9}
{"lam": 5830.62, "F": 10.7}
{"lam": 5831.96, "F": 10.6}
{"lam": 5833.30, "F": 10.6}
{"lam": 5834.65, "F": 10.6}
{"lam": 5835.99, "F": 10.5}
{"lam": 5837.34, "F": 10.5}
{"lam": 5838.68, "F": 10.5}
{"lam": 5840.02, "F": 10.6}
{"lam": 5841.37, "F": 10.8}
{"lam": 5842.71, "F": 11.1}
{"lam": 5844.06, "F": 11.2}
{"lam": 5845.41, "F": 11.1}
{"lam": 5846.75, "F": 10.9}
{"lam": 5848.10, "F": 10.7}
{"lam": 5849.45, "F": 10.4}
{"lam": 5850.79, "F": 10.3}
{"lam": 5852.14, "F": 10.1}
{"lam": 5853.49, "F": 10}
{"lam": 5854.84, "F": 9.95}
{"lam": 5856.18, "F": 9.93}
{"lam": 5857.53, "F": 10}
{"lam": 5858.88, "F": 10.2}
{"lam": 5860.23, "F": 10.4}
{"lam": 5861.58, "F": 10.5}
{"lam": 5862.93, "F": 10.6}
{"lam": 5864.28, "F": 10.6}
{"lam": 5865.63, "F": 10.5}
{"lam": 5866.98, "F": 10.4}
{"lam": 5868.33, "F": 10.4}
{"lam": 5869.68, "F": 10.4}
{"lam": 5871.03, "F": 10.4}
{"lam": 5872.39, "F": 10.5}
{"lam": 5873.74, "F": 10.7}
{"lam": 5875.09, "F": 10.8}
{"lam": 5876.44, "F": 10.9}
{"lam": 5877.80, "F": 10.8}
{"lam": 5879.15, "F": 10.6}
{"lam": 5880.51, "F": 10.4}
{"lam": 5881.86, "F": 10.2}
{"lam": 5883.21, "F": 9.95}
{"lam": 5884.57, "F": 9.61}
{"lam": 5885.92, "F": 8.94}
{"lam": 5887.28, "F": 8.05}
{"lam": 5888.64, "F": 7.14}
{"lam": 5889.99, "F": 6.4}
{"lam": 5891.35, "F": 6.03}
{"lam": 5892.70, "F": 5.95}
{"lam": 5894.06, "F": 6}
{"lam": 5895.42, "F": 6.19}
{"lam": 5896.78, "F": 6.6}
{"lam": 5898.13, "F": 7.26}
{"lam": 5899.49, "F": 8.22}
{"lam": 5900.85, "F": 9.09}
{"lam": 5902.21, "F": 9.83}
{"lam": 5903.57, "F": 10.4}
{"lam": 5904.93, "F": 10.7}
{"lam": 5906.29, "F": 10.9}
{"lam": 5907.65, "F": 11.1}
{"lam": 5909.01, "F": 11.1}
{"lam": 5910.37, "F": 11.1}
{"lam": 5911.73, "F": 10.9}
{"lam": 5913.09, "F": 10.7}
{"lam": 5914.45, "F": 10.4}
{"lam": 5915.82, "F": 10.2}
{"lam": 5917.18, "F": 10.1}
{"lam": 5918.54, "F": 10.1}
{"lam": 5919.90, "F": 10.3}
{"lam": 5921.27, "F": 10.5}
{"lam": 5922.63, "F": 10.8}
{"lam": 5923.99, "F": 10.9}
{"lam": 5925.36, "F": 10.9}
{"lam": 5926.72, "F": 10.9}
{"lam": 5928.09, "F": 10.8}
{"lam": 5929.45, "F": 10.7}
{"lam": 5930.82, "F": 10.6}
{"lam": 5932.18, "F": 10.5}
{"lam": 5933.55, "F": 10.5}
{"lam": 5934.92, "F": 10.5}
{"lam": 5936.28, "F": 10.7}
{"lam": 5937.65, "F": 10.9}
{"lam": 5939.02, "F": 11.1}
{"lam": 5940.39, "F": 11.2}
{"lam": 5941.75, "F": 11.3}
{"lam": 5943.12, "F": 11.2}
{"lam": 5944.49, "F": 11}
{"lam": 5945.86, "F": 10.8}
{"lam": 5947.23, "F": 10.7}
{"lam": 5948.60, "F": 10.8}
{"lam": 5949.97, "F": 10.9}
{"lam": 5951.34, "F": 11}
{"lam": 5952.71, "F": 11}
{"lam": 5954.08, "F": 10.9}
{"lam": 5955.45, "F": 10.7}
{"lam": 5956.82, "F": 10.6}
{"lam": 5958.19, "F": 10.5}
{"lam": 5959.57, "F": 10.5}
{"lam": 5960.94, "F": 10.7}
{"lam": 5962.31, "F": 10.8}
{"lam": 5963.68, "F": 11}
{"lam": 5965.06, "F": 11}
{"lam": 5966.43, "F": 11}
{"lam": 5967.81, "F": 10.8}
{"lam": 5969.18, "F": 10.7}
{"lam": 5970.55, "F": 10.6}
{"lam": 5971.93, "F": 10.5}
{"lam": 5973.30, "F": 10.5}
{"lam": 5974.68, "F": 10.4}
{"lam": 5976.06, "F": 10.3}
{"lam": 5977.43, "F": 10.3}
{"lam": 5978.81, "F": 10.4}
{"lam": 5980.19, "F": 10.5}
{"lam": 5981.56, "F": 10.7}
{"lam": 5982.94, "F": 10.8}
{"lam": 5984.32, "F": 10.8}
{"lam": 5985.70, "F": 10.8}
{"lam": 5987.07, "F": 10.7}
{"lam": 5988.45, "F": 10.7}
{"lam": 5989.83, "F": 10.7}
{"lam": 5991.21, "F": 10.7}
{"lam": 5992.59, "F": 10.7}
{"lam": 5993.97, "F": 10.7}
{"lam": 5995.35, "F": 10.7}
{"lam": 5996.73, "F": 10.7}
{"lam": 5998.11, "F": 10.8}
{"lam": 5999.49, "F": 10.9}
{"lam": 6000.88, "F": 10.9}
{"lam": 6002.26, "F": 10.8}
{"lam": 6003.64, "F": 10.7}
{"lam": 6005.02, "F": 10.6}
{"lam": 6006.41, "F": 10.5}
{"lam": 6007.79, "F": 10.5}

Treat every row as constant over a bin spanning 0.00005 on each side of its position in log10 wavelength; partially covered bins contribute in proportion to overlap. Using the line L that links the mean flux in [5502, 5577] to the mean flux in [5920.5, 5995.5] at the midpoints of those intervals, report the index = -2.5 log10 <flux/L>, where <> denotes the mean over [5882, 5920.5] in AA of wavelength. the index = 0.18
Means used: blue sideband 10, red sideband 10.7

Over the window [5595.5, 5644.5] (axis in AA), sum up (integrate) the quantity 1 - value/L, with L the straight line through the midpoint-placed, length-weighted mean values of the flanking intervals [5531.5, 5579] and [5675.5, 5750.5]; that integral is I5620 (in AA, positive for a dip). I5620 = 1.3 AA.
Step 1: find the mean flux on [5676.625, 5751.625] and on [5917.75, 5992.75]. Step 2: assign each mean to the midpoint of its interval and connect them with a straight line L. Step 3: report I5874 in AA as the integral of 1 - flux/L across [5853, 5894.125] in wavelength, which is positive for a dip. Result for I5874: 3.8 AA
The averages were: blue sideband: 10.4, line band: 9.64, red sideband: 10.7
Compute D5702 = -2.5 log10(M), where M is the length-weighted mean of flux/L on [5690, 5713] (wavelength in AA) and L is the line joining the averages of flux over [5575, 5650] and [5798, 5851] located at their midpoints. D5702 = 0.07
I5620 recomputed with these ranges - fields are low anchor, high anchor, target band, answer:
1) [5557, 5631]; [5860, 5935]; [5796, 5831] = -3.6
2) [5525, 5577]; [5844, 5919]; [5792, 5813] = -1.7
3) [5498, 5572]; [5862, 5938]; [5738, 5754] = -1.8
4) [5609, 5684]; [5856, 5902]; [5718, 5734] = -1.2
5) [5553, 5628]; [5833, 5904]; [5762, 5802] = -3.1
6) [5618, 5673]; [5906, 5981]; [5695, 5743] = 0.2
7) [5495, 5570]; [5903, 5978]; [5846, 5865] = 0.4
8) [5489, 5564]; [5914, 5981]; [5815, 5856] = -1.4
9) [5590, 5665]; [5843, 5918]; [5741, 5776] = -3.3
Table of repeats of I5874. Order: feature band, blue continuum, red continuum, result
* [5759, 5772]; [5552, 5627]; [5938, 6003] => -0.4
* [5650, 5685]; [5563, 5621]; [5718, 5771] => 0.4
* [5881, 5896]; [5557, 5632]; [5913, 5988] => 4.1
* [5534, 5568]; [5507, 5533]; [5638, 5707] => -1.5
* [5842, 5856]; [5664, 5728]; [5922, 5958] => 0.1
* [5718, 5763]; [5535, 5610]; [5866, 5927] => -3.7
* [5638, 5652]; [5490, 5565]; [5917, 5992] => 0.2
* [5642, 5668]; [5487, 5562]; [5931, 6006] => -0.2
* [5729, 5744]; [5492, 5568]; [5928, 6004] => -0.5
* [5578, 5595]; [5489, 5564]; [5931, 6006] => -1.3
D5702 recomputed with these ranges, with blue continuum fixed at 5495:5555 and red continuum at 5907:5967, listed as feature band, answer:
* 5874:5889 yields 0.09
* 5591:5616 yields 0.03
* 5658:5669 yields 0.00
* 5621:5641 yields -0.03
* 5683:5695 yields 0.04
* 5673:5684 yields -0.04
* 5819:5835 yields -0.06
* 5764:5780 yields -0.05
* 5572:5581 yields -0.20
